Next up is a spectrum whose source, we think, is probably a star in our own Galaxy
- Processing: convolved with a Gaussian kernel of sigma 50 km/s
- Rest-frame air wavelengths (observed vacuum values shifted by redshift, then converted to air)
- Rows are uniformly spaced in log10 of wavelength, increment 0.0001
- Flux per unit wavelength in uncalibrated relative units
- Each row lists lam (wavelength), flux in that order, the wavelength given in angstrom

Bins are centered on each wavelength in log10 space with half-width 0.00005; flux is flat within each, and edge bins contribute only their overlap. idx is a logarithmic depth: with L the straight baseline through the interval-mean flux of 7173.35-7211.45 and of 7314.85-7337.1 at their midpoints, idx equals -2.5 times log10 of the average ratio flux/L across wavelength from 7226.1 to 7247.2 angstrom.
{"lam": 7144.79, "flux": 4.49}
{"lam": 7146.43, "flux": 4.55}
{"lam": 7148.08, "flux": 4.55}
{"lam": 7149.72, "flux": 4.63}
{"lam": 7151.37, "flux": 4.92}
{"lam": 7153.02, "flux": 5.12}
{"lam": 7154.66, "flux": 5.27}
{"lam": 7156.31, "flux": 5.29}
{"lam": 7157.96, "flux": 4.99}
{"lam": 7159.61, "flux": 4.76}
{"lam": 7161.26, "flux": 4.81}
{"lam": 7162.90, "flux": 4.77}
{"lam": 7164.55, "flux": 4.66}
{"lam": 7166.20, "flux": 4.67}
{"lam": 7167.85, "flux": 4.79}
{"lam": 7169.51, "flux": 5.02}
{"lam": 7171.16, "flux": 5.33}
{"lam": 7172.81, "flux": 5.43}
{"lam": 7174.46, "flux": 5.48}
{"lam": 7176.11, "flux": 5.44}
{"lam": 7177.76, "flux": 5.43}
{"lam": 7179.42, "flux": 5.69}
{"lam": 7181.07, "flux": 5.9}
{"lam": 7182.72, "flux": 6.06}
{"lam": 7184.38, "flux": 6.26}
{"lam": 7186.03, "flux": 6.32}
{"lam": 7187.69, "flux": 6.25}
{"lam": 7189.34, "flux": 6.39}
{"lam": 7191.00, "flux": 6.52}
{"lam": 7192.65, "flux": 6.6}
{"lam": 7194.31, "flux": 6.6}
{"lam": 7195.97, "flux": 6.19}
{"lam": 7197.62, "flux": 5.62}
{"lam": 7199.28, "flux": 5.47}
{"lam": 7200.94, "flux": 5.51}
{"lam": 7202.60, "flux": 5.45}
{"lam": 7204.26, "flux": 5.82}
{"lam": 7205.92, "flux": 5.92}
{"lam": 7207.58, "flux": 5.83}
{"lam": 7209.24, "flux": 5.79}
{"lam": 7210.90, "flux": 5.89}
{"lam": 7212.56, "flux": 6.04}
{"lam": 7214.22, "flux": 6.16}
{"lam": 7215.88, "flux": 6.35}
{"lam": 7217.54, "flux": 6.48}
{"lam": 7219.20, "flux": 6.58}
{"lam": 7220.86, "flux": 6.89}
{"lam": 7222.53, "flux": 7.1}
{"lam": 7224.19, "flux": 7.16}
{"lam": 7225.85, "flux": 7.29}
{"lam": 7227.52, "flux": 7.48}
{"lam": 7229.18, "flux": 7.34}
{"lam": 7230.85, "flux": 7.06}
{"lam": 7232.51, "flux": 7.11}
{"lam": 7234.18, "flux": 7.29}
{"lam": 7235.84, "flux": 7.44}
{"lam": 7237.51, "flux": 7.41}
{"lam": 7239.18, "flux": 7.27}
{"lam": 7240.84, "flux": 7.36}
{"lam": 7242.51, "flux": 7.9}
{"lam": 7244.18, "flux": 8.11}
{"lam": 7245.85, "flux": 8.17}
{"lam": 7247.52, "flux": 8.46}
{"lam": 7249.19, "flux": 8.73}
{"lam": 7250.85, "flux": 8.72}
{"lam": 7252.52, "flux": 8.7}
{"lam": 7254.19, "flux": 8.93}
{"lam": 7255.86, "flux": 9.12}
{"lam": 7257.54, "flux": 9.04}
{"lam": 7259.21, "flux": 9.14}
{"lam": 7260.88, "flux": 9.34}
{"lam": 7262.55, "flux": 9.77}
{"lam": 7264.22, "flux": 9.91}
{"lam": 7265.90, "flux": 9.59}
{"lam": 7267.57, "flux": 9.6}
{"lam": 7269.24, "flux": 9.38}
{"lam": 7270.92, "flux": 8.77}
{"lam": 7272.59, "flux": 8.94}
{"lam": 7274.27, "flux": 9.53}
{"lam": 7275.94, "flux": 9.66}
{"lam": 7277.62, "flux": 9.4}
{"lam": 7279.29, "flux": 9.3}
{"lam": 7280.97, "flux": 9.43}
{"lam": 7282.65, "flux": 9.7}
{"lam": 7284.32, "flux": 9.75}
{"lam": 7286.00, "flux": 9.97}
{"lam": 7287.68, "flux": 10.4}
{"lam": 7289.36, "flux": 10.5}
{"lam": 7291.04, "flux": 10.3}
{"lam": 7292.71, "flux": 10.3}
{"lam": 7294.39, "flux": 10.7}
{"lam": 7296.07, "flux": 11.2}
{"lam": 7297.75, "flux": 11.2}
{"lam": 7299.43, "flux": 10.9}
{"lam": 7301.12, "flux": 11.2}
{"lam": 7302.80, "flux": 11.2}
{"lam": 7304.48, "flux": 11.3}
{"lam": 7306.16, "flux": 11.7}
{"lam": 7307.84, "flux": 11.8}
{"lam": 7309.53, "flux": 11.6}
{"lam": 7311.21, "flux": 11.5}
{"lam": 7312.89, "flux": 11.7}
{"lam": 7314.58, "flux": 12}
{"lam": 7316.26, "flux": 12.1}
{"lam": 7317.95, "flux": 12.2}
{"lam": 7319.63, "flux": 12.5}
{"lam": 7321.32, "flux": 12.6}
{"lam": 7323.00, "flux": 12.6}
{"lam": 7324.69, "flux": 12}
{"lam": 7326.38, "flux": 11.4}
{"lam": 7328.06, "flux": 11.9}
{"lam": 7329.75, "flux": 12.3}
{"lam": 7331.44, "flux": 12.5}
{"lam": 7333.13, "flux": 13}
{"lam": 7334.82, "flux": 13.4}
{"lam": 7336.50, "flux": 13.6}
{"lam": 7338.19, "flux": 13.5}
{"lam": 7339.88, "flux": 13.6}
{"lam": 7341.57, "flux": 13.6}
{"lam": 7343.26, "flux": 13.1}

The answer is 0.08 mag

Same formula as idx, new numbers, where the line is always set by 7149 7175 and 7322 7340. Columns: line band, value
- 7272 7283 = 0.09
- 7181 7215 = 0.10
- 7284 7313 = 0.02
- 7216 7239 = 0.12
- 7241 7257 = 0.06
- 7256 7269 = 0.01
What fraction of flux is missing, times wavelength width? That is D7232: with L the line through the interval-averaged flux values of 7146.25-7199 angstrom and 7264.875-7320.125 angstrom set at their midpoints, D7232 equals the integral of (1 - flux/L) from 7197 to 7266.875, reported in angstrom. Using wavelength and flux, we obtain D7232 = 5.52 angstrom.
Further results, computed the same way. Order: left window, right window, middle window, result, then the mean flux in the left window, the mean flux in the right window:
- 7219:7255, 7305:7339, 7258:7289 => 0.3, 7.68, 12.3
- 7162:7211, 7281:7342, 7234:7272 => 1.1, 5.7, 11.7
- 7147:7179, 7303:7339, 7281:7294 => 0.7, 5.02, 12.2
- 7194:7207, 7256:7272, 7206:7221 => 0.8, 5.79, 9.37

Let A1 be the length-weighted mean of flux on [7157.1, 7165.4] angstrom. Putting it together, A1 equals 4.8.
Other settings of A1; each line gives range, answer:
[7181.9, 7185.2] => 6.15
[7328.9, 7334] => 12.6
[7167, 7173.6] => 5.13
